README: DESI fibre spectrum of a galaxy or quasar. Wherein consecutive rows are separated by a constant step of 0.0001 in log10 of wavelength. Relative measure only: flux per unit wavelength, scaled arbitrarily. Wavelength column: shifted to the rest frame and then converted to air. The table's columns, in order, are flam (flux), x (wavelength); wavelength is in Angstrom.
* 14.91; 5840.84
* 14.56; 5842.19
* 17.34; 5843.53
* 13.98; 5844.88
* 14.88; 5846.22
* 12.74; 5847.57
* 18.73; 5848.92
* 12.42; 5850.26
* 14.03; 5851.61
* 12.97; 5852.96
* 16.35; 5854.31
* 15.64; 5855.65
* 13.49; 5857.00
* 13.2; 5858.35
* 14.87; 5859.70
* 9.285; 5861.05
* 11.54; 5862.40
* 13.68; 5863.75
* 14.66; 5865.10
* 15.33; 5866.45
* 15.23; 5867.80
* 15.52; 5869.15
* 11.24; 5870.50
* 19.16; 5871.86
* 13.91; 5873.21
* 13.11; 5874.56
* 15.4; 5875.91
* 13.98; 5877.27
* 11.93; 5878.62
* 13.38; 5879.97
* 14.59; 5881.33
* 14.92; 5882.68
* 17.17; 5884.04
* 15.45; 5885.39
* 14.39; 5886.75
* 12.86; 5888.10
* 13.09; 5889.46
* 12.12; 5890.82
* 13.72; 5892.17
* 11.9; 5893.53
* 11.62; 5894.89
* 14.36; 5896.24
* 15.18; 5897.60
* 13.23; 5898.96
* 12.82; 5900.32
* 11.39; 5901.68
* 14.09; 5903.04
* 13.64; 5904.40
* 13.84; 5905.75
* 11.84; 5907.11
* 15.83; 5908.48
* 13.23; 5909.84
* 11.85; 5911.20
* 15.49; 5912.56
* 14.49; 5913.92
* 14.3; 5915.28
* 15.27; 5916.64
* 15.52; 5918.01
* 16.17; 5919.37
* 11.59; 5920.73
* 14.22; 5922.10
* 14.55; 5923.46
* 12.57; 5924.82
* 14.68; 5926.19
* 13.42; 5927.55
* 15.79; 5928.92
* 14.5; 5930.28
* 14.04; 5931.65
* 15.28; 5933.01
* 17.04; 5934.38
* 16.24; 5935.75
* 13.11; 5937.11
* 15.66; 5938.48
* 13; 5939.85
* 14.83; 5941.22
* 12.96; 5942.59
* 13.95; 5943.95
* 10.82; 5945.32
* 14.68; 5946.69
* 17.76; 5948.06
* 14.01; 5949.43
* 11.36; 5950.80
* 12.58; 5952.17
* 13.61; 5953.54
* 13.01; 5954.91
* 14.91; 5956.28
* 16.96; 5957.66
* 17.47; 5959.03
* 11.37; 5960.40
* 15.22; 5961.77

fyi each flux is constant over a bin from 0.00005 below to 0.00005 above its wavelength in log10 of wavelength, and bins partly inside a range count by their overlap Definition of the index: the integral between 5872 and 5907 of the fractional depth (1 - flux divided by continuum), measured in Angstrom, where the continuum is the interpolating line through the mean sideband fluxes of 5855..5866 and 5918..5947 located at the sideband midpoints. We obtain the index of -0.1 Angstrom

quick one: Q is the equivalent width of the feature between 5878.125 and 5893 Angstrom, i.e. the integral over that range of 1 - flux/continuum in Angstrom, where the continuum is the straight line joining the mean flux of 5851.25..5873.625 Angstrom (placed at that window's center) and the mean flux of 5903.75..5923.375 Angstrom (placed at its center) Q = 0.2 Angstrom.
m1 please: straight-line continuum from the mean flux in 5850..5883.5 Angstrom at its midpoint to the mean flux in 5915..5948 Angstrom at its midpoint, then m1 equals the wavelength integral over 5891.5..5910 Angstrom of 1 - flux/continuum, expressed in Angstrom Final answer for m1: 1.2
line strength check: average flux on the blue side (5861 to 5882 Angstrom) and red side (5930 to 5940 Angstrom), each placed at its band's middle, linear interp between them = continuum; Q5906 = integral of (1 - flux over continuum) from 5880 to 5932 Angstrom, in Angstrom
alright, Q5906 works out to 2.1 Angstrom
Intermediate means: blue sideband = 14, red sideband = 15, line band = 13.9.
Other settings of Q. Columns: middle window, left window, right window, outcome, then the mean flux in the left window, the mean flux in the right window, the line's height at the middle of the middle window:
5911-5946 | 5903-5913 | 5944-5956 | -1.82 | 13.7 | 13.6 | 13.6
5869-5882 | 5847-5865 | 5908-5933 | -0.20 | 13.8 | 14.3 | 14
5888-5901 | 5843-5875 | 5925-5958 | 1.08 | 14.3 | 14.3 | 14.3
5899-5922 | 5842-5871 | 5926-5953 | 0.67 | 14.2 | 14.3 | 14.2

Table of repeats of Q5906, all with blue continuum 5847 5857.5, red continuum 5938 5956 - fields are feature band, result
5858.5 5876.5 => 0.5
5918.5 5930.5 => -0.2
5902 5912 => 0.5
